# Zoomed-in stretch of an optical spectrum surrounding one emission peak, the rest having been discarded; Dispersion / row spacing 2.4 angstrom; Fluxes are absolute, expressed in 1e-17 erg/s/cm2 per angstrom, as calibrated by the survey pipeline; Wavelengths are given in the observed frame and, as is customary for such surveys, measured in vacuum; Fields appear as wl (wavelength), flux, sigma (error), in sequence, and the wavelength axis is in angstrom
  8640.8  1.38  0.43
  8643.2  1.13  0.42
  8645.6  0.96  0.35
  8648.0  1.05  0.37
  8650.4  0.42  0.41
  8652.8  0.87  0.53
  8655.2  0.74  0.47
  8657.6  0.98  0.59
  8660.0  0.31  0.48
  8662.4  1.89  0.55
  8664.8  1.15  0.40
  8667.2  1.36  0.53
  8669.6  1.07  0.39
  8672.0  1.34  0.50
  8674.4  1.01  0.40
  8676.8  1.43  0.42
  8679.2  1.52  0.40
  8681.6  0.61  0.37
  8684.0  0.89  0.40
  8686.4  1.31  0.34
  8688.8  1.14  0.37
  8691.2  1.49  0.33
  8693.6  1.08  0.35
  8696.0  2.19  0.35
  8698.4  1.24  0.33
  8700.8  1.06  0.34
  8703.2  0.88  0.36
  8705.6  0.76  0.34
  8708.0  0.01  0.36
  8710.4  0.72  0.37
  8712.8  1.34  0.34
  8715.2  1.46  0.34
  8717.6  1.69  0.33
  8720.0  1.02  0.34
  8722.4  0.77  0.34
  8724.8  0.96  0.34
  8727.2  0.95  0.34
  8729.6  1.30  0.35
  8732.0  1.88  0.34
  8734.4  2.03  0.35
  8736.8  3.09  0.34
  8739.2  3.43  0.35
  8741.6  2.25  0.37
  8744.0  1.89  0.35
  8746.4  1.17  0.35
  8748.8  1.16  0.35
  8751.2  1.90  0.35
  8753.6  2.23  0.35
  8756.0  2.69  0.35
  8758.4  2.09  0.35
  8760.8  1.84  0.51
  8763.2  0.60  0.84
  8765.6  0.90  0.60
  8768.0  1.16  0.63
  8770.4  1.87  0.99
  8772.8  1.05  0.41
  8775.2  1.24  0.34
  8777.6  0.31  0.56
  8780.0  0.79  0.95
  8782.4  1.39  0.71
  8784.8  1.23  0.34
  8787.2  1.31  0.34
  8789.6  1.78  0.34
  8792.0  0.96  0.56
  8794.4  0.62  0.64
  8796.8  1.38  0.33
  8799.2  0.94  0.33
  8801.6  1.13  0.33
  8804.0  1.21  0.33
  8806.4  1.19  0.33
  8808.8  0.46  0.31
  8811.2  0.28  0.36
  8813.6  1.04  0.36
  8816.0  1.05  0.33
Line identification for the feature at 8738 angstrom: [S II]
